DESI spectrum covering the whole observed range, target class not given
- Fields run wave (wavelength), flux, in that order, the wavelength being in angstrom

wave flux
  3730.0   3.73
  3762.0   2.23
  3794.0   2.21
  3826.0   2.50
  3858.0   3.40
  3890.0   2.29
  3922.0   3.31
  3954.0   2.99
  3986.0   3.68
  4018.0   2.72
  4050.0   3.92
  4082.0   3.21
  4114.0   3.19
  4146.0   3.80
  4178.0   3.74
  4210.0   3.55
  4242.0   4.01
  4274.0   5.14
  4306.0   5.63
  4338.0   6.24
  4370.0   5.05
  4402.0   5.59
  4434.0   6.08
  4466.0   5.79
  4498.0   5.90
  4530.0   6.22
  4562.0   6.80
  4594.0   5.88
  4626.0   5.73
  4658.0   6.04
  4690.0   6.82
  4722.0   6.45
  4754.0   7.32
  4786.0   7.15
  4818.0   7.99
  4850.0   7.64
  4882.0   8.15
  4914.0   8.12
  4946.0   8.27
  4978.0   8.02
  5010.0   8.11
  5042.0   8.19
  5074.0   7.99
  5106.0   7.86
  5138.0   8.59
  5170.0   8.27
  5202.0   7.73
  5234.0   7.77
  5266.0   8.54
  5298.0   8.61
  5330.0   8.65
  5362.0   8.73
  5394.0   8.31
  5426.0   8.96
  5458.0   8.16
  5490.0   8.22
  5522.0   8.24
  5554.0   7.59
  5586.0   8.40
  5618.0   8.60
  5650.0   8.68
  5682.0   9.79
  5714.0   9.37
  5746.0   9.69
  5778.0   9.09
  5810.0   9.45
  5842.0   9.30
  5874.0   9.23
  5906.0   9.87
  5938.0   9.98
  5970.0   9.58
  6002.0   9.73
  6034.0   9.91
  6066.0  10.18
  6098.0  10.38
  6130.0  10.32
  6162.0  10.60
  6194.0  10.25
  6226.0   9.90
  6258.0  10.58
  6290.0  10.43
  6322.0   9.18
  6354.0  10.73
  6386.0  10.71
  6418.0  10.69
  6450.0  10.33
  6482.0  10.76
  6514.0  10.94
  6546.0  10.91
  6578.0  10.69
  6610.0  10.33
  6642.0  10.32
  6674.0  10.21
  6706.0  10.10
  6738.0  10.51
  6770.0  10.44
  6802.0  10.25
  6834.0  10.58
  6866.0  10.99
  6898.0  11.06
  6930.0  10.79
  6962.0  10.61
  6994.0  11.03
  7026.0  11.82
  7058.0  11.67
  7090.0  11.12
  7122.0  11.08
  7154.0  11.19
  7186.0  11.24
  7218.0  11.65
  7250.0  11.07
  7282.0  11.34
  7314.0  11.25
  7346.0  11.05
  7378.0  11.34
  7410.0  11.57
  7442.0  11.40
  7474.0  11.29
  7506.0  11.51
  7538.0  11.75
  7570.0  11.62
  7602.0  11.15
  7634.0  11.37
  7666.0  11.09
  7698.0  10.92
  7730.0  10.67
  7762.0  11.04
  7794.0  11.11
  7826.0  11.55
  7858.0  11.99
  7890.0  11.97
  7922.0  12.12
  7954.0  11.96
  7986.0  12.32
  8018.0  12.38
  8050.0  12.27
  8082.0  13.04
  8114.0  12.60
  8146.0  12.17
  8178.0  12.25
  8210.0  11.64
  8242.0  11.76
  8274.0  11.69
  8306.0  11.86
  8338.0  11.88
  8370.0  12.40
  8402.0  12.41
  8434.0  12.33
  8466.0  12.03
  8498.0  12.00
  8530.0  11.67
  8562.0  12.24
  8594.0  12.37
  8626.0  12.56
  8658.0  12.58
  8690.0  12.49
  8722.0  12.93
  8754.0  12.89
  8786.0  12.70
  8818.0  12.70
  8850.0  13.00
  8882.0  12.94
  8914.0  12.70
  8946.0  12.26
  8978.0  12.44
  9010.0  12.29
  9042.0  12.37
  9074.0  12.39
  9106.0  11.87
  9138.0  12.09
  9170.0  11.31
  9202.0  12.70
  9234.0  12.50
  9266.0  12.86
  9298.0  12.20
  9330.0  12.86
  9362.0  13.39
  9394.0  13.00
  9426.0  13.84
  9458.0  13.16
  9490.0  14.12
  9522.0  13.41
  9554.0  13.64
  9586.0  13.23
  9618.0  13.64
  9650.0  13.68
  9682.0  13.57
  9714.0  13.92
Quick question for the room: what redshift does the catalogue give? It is 0.07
